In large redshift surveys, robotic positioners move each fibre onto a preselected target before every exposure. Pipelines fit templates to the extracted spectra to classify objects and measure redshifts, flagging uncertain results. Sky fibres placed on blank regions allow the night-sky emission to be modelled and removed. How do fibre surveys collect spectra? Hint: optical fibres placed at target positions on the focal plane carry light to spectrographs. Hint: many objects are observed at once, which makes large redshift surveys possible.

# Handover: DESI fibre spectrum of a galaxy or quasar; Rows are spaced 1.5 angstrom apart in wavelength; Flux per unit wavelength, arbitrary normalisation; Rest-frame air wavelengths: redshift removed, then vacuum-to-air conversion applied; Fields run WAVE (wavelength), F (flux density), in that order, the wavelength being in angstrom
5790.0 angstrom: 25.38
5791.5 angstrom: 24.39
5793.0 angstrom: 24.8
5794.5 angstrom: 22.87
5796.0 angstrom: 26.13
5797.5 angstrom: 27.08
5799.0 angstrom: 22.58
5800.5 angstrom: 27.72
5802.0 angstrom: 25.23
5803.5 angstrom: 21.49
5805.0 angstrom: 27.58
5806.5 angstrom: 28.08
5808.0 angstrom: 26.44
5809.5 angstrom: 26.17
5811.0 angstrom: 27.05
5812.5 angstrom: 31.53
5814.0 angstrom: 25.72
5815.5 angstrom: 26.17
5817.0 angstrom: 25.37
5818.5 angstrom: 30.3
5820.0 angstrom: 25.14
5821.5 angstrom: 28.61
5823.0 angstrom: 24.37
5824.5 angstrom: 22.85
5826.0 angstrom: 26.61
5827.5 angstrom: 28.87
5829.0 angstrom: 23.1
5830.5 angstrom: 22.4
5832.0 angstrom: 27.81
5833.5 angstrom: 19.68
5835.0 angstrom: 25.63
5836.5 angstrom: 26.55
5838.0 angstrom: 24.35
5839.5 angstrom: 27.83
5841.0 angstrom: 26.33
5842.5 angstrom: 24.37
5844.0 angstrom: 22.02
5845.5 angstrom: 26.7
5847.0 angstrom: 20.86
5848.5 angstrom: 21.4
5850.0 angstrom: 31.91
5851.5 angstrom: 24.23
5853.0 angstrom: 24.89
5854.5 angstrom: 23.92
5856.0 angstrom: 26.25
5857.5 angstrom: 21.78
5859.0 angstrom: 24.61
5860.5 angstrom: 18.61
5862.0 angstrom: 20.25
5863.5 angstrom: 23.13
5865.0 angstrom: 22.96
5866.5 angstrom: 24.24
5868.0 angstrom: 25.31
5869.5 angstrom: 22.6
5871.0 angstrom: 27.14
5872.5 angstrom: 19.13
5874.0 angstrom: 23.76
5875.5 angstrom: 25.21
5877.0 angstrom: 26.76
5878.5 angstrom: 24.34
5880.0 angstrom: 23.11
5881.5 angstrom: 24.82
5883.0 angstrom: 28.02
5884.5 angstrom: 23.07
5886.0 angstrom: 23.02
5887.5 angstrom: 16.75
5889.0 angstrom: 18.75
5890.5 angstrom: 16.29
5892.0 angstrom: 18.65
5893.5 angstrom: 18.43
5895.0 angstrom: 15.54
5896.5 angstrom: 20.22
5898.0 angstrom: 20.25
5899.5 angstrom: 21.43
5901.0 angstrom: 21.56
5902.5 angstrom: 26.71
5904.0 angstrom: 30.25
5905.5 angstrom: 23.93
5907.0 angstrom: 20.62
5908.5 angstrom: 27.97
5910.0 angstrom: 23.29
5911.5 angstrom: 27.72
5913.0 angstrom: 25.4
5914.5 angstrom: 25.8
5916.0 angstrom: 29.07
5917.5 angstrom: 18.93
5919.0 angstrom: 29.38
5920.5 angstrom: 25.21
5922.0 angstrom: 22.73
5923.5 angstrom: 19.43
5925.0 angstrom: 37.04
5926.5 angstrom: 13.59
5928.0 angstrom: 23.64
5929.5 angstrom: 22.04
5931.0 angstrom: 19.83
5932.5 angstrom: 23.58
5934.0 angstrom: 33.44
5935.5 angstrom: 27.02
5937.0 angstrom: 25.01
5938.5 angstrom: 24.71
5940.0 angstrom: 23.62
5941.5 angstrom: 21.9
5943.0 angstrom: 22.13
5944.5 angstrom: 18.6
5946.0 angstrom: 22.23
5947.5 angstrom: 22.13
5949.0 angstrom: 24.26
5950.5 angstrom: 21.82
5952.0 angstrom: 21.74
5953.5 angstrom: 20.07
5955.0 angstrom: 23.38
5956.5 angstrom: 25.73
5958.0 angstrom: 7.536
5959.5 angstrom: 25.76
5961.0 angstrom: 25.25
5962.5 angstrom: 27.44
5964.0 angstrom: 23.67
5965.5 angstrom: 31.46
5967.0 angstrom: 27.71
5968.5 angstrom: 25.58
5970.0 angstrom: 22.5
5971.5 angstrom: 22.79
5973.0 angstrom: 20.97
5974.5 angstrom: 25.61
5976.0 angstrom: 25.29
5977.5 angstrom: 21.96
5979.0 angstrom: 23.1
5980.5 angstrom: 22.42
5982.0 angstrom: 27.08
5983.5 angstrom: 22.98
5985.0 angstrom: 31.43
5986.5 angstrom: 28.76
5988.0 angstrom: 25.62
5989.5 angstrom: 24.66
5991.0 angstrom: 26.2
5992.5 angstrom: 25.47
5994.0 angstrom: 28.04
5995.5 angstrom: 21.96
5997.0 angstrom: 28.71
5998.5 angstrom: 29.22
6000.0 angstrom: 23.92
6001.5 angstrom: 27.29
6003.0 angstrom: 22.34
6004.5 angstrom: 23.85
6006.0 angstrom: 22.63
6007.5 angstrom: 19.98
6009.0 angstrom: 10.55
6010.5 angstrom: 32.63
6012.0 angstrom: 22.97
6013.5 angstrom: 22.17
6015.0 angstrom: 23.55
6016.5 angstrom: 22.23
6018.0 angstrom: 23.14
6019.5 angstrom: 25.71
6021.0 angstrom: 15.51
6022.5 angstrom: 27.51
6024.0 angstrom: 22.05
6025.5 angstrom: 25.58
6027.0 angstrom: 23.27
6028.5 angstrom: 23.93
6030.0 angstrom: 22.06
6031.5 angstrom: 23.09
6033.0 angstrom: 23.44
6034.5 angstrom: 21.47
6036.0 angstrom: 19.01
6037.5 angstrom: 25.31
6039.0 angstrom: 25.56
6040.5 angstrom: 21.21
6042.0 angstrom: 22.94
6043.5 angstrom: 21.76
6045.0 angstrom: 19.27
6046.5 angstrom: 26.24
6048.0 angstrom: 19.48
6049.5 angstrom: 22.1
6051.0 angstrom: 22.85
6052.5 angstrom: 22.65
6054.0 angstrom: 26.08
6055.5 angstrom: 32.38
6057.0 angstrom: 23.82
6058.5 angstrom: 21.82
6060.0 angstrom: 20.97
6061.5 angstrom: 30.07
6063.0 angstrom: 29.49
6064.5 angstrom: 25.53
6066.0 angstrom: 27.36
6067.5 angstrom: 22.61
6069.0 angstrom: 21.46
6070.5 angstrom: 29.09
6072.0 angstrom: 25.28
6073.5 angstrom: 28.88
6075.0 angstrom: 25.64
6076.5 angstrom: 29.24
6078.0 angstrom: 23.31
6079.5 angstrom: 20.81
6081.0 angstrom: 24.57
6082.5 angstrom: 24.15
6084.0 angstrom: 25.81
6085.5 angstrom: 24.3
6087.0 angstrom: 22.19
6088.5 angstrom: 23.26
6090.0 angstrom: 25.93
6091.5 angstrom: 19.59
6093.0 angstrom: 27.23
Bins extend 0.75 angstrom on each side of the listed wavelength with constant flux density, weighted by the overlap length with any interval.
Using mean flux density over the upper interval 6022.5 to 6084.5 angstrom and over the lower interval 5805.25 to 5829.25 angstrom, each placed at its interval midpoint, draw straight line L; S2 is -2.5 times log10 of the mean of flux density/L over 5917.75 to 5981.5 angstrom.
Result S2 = 0.08 mag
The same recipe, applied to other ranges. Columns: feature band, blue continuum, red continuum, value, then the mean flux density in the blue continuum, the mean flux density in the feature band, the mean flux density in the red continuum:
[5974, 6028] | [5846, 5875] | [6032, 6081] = -0.01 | 23.6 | 24.3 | 24.3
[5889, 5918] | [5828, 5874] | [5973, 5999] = 0.09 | 24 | 22.7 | 25.6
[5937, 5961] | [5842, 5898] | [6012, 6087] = 0.07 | 22.7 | 21.9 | 24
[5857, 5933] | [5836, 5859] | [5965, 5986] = 0.08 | 24.9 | 23.1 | 25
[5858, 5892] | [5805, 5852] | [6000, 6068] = 0.12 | 25.8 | 22.7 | 23.5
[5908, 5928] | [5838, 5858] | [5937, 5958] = -0.09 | 24.8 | 25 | 22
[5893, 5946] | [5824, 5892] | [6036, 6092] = 0.01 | 23.8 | 23.7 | 24.4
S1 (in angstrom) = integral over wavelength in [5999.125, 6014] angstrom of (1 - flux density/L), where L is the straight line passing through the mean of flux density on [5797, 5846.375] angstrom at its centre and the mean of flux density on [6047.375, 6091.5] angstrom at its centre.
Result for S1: 1.3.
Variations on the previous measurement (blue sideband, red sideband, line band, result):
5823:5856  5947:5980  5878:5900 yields 3.2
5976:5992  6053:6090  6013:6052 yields 4.1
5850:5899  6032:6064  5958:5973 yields -1.0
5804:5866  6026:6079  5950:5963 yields 1.4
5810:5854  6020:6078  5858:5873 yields 1.5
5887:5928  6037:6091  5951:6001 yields -2.3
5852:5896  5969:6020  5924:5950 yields -0.3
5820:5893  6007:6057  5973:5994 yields -1.9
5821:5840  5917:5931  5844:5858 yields 0.1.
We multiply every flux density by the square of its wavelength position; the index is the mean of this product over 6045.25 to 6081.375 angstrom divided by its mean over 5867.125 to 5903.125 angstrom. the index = 1.20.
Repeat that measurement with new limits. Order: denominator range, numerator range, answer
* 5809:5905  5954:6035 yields 1.05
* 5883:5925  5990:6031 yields 1.07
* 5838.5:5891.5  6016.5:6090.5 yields 1.09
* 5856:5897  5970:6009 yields 1.15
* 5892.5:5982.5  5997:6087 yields 1.05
